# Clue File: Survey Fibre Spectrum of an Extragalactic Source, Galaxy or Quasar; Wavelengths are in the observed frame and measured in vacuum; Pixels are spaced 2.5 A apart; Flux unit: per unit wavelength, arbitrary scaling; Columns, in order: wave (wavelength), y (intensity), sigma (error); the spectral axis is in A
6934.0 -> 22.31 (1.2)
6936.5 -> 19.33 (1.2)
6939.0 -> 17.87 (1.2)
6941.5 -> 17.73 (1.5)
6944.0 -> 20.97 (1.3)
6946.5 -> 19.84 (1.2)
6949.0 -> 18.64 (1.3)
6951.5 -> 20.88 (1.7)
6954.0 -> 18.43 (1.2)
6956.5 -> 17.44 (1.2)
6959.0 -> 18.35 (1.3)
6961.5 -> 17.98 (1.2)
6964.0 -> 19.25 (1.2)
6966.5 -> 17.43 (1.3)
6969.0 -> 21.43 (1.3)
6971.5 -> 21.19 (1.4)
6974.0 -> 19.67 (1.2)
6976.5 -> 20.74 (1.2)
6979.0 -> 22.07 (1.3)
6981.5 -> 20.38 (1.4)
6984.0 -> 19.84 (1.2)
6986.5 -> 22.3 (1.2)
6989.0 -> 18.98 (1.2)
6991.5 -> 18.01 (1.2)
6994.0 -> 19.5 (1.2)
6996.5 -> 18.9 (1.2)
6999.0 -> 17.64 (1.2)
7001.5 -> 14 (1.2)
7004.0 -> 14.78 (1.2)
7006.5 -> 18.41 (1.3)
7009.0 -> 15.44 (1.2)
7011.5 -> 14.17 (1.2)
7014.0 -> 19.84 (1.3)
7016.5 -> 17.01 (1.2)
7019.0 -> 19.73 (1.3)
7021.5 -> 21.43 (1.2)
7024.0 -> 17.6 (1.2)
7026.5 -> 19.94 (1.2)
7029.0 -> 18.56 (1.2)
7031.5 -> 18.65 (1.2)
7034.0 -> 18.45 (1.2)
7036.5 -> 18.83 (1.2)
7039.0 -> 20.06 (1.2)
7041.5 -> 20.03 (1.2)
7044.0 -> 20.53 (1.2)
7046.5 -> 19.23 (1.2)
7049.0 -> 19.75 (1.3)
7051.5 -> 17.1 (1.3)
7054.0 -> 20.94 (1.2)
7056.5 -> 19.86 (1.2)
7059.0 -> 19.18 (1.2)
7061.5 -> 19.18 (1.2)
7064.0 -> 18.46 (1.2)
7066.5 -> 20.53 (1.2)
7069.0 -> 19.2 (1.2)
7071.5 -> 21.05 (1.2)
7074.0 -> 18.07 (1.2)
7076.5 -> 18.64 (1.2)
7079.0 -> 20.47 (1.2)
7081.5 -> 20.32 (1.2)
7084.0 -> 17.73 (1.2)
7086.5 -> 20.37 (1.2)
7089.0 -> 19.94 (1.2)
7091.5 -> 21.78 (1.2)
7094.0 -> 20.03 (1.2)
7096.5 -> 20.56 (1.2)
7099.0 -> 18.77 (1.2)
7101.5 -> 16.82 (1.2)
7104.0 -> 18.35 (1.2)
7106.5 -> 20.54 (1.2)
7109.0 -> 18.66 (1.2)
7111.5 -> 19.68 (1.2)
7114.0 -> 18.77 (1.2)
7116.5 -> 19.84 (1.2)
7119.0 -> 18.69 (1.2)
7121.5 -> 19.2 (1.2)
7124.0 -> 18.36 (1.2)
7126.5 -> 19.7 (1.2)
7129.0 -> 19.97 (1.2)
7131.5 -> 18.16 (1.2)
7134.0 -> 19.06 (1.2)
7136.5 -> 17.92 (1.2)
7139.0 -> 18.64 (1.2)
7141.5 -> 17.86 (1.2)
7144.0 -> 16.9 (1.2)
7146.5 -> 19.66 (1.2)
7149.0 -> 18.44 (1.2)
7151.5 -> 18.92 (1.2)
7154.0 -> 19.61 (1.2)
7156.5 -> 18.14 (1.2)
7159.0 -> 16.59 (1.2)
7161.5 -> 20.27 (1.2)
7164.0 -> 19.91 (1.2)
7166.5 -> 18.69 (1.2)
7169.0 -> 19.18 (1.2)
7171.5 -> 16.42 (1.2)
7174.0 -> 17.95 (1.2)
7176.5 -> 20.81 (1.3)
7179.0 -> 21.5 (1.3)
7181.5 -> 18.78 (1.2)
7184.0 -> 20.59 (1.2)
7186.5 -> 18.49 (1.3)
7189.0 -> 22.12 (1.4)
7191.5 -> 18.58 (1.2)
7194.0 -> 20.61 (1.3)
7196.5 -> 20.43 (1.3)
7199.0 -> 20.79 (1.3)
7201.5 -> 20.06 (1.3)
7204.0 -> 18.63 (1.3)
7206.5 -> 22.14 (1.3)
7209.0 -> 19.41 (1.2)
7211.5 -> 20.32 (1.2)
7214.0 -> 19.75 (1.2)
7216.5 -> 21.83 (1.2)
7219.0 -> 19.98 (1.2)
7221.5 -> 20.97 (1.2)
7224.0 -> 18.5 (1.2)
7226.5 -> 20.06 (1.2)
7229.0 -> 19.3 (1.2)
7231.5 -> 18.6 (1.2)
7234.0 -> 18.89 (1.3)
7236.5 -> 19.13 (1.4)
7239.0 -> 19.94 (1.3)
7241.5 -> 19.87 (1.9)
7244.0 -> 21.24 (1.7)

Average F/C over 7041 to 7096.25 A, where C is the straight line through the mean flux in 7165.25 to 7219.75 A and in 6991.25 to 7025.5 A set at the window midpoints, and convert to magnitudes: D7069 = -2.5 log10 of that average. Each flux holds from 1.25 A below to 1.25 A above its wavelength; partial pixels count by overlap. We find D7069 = -0.075 mag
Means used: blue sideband 17.6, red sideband 19.9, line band 19.7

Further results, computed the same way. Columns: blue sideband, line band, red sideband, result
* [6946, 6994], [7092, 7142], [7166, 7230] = 0.04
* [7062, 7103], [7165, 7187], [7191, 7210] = 0.05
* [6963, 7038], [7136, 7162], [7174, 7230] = 0.08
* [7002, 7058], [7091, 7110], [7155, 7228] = -0.02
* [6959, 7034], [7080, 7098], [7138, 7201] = -0.06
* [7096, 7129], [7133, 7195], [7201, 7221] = 0.04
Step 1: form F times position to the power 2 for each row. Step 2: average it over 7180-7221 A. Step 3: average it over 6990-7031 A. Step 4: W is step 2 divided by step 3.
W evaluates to 1.19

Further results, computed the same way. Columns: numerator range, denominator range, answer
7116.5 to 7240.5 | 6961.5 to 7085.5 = 1.06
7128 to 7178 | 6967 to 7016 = 1.04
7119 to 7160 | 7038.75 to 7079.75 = 0.97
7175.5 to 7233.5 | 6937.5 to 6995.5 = 1.10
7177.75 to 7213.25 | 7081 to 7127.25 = 1.07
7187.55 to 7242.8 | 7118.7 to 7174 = 1.09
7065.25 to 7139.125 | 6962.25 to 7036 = 1.06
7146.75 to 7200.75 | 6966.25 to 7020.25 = 1.09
